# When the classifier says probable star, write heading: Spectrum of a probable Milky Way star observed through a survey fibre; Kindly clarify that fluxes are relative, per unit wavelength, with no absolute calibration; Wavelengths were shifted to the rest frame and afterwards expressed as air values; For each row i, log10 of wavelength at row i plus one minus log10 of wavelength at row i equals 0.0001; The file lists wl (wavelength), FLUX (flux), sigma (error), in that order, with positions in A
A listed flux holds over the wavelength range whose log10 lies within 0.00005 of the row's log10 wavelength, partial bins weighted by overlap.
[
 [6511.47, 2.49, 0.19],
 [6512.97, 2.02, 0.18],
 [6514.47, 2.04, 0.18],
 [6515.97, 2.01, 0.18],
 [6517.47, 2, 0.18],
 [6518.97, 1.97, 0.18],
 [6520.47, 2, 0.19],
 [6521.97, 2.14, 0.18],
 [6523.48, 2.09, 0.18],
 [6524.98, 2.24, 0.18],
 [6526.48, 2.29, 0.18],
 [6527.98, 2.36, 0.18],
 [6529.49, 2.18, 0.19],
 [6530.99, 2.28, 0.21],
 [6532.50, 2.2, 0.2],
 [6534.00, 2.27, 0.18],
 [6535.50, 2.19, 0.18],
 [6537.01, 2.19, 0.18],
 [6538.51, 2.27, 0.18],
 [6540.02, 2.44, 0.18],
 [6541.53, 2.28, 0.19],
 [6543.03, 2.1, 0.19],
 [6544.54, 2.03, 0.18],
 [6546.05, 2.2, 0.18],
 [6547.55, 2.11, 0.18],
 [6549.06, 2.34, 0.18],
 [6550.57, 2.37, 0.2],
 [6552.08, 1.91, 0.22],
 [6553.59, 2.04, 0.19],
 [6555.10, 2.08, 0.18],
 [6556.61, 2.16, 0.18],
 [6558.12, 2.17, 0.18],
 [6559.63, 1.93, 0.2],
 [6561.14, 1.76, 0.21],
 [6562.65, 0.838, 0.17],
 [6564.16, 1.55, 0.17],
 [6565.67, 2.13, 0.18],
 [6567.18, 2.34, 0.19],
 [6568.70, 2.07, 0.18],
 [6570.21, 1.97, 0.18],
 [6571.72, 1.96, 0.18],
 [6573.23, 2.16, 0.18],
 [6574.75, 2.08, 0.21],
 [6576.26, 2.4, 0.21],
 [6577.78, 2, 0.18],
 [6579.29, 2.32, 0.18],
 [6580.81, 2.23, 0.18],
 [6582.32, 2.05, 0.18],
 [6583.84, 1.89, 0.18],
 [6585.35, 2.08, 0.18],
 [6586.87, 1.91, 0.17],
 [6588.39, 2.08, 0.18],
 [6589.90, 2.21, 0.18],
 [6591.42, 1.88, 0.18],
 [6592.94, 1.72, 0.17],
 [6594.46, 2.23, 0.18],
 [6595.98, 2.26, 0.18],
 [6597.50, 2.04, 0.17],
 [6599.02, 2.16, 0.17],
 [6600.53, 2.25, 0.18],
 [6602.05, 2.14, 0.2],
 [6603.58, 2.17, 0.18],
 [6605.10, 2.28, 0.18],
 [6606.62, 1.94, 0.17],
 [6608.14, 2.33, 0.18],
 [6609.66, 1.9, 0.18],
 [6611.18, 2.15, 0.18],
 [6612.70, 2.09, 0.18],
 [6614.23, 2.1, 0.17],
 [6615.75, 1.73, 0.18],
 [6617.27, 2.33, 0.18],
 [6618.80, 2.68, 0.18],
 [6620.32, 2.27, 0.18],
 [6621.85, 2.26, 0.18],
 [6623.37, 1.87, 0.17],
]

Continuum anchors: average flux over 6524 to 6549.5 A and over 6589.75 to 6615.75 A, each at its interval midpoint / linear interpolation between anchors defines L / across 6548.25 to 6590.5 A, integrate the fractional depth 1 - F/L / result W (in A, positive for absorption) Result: 2.5 A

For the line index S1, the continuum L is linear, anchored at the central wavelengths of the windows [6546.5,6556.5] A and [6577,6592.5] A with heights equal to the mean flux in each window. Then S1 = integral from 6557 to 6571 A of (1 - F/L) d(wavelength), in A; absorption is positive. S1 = 1.6 A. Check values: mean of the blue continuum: 2.14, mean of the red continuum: 2.06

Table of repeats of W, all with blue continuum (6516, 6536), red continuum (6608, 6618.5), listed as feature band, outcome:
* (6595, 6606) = -0.38 A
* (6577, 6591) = 0.28 A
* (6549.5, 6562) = 0.55 A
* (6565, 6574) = 0.12 A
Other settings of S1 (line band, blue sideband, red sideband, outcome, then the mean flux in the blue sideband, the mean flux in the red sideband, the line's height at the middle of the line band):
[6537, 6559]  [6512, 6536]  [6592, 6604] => -0.4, 2.15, 2.12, 2.14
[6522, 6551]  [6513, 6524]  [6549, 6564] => -3.6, 2.03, 1.93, 1.98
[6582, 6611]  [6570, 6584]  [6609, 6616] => -0.3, 2.12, 2.01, 2.06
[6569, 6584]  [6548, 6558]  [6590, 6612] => 0.1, 2.15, 2.11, 2.13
